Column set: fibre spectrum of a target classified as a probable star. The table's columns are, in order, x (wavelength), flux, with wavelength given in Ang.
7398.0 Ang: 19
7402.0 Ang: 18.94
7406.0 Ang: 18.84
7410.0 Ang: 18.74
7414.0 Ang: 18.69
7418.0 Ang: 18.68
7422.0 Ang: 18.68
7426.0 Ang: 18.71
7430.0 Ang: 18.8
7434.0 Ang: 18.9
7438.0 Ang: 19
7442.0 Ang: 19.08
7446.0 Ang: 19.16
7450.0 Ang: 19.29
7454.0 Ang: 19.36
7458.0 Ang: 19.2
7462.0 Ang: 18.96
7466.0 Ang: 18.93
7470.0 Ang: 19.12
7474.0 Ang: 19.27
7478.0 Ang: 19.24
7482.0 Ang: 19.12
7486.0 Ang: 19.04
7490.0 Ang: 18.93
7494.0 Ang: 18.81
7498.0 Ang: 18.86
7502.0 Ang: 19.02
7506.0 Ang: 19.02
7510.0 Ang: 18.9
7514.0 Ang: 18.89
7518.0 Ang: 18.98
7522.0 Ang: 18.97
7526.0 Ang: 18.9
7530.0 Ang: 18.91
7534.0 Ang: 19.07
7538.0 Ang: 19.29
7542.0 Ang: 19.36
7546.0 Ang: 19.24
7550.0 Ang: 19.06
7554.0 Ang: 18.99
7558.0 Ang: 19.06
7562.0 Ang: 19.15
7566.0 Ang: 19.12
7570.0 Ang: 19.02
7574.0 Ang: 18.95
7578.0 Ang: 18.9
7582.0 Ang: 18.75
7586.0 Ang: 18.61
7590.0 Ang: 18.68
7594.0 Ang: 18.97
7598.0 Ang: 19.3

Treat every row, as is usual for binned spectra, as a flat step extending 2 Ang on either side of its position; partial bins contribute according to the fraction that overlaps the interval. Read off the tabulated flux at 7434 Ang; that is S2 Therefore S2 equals 18.9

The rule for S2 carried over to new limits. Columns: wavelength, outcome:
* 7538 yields 19.29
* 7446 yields 19.16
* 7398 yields 19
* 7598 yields 19.3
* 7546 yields 19.24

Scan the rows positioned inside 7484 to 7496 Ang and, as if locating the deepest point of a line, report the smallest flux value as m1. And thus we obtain 18.81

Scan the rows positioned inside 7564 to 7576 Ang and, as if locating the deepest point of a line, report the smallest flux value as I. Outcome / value 18.95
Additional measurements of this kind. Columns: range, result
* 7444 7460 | 19.16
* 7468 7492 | 18.93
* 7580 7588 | 18.61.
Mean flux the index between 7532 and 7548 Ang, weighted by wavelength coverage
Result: 19.2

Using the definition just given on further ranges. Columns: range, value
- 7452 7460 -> 19.3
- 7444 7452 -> 19.2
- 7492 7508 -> 18.9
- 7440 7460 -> 19.2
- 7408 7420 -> 18.7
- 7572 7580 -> 18.9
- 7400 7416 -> 18.8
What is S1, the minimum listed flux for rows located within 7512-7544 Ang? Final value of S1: 18.89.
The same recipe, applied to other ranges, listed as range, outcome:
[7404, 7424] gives 18.68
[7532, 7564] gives 18.99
